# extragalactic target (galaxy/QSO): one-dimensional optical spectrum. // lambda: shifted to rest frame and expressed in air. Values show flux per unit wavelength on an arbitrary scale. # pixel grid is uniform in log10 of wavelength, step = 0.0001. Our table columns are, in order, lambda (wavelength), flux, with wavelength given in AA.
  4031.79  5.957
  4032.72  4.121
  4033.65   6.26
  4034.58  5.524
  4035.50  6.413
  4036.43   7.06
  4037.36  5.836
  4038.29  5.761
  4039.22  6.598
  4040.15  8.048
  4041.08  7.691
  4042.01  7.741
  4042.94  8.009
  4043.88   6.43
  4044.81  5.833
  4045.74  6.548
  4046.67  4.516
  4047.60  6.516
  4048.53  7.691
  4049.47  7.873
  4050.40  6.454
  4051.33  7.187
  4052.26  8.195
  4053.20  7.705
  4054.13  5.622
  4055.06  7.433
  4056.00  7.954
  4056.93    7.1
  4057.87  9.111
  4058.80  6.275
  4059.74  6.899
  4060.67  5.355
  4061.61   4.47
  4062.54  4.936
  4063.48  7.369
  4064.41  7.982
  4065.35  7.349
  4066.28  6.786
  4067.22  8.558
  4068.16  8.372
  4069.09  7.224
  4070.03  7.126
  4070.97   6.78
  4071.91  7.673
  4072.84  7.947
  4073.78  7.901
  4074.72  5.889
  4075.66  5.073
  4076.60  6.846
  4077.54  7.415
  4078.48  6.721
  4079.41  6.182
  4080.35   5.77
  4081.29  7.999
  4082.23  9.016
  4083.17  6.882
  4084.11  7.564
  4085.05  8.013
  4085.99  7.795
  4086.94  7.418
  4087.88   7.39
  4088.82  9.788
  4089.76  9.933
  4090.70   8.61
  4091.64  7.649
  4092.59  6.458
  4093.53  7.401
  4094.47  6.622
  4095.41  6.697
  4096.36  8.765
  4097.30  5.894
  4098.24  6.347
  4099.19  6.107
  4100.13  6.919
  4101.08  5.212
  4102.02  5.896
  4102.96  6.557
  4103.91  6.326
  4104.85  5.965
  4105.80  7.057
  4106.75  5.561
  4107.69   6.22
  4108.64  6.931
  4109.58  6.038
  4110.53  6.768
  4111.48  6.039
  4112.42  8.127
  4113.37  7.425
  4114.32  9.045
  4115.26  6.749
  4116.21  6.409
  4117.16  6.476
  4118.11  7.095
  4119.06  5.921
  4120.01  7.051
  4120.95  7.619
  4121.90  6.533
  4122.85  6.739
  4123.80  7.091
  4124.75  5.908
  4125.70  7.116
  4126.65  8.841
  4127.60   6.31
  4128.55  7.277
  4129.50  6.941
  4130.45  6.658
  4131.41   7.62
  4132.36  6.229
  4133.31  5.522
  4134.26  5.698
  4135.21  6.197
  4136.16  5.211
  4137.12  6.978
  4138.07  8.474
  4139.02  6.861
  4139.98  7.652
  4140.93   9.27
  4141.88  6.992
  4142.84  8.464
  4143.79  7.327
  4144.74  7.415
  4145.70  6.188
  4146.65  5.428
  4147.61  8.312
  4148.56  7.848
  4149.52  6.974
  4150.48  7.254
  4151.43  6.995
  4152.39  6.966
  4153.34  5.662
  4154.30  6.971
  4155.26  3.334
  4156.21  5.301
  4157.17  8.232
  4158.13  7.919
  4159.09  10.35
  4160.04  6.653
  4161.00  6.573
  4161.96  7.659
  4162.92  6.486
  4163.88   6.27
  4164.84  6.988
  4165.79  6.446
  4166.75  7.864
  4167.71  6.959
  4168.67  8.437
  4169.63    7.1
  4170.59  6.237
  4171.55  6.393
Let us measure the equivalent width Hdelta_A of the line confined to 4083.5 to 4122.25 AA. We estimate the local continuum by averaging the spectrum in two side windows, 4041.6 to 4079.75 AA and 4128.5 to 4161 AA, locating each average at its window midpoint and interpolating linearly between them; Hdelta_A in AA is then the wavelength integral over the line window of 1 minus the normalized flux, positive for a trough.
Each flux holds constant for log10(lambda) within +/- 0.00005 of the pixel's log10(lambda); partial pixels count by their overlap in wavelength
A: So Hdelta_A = -0.4 AA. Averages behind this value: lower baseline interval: 6.95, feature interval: 7.03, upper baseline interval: 6.97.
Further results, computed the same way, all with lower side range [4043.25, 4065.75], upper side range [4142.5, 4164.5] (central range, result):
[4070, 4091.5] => -2.01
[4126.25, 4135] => 0.22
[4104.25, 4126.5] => 0.31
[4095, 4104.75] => 0.60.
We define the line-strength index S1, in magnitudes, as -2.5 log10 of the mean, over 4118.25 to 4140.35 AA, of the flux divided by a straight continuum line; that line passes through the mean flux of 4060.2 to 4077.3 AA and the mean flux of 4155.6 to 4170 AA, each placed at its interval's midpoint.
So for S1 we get 0.05 mag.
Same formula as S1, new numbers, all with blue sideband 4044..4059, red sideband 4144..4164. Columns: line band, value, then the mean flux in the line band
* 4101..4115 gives 0.05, 6.66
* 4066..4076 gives -0.04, 7.24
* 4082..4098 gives -0.11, 7.72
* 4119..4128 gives 0.00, 6.97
